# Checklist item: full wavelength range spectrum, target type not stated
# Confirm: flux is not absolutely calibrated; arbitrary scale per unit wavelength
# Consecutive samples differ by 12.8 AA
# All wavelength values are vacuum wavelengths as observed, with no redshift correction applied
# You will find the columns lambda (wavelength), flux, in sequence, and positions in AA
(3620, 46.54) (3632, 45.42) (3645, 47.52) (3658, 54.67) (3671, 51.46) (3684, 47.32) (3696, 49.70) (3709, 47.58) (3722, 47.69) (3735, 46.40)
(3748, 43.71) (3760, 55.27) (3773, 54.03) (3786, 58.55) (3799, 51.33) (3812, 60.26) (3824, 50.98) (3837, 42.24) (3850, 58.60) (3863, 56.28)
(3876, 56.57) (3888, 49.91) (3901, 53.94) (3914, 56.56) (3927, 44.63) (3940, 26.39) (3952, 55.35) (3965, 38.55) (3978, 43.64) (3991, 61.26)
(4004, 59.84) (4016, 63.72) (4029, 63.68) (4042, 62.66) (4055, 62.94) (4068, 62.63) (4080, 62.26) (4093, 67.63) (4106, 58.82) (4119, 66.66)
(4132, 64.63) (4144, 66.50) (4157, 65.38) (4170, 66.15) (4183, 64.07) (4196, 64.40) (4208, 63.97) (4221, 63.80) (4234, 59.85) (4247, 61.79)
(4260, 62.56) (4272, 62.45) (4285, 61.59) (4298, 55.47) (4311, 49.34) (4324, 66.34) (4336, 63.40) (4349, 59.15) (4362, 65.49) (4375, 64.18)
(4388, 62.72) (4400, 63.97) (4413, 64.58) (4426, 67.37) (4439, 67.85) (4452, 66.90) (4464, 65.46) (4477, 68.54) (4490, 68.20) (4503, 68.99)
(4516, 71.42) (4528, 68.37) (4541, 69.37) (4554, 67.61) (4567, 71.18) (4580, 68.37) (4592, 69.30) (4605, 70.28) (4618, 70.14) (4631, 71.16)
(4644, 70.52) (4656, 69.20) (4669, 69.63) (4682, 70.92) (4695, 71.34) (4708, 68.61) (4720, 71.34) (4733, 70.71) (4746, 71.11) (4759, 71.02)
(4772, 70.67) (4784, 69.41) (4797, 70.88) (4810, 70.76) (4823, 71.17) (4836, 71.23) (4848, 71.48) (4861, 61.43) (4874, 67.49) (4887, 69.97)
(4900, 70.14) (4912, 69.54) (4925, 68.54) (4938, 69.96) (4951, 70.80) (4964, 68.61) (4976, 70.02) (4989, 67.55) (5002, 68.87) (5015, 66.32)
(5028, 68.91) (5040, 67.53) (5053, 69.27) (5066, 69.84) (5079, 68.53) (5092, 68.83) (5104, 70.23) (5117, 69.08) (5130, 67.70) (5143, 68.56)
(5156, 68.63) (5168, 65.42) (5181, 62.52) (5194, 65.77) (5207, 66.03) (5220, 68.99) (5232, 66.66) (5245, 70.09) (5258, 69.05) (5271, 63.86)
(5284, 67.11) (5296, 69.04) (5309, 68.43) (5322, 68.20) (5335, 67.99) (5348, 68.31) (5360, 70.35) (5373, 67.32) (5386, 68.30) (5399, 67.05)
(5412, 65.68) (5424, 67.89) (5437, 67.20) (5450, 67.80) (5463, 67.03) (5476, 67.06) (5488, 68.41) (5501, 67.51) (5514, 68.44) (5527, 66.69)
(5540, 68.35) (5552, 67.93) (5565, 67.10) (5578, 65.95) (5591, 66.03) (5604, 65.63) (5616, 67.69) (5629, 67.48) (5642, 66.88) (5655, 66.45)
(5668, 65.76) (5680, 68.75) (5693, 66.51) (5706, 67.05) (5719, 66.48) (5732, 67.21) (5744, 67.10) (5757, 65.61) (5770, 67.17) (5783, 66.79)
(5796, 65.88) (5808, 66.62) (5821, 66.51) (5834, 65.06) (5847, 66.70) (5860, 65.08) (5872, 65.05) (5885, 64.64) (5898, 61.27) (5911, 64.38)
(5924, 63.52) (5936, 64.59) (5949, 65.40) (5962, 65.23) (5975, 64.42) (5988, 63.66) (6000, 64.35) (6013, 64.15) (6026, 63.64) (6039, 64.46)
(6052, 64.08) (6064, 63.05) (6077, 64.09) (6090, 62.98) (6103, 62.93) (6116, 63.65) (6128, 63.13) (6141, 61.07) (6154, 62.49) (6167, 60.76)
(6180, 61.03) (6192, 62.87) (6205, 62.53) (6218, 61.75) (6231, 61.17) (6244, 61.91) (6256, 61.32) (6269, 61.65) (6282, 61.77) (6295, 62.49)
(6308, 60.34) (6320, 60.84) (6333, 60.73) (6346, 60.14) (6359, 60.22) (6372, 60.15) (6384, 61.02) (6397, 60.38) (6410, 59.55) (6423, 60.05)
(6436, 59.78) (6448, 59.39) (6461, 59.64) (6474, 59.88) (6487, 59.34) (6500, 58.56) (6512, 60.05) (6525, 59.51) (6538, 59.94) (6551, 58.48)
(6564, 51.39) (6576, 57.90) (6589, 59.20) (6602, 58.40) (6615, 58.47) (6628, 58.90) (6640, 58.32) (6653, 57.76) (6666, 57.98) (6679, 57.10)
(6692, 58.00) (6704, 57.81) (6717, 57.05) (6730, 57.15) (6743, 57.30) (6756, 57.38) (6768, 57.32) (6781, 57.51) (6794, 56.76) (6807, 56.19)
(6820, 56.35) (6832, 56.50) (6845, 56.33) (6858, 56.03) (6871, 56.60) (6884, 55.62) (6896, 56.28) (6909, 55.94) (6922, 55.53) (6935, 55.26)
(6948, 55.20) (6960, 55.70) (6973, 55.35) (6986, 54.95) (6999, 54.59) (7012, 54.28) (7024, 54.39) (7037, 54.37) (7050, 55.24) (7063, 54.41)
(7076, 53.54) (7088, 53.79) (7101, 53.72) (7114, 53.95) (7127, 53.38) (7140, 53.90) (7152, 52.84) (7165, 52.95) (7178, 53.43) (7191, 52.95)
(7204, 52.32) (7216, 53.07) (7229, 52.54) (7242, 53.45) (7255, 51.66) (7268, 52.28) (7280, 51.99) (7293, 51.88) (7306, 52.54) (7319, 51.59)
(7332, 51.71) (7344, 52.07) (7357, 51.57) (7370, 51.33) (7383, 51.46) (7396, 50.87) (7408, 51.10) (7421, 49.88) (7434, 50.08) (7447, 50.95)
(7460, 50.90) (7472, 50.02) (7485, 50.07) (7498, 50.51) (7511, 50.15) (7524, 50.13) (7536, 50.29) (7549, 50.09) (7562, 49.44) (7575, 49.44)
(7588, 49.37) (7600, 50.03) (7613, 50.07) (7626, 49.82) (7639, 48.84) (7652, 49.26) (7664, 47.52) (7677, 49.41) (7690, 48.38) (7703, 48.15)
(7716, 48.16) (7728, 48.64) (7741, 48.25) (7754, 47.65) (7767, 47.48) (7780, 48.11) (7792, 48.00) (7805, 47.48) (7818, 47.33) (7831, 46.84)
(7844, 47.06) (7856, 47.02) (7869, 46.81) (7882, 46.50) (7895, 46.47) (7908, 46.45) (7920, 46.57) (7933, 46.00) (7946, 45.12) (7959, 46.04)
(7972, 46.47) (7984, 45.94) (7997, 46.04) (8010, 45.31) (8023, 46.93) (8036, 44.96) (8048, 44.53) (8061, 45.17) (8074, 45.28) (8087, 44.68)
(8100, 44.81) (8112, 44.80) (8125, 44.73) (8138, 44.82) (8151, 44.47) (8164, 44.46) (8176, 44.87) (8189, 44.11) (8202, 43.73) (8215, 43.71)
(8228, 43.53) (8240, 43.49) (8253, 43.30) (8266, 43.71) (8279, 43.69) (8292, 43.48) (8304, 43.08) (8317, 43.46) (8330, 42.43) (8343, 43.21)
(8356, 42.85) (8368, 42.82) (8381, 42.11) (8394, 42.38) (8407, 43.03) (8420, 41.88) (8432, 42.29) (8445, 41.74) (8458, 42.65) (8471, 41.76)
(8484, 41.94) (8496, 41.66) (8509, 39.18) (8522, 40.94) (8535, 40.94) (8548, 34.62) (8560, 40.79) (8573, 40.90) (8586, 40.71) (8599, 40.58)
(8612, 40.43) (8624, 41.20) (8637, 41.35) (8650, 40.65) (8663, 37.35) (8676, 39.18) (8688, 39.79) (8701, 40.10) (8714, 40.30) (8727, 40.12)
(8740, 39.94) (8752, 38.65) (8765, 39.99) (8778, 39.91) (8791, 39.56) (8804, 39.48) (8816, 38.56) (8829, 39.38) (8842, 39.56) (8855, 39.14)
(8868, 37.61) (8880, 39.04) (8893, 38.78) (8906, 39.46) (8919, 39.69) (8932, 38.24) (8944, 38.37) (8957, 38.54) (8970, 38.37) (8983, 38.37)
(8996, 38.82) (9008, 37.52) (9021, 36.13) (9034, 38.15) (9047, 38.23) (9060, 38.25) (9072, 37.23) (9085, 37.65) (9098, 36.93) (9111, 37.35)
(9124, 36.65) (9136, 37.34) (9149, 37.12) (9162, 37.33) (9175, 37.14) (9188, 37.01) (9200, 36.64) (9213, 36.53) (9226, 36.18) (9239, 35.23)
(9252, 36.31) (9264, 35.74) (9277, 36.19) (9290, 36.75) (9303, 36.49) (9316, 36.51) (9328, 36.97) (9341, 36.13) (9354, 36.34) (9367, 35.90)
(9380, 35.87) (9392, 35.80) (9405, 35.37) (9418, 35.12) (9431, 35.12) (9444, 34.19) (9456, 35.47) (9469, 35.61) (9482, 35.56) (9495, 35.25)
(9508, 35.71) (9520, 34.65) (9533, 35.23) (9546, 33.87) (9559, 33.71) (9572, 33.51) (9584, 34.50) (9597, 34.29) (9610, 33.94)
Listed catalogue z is 0.00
